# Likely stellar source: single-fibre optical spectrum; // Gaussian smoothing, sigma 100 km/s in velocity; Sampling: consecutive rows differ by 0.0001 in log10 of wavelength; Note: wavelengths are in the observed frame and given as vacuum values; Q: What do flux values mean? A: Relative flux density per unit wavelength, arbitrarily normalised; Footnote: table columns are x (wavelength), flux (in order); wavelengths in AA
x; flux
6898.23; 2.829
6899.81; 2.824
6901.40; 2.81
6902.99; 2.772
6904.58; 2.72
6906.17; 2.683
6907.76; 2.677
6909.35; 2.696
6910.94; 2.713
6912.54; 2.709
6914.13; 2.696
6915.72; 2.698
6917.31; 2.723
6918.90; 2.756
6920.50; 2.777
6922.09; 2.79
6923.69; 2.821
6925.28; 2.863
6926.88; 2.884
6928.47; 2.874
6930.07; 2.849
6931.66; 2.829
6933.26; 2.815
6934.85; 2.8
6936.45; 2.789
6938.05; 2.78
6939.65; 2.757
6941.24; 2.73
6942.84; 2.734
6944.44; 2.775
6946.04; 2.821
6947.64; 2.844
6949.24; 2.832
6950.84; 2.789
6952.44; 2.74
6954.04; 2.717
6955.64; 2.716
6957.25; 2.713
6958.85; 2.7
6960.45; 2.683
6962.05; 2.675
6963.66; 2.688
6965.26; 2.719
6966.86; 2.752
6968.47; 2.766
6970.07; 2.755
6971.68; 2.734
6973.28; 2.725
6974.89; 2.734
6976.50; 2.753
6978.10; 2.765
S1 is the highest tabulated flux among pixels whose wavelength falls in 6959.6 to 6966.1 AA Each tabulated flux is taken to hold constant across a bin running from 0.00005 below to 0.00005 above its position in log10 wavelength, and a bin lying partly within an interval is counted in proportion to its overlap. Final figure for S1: 2.719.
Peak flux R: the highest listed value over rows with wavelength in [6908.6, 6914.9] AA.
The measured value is 2.713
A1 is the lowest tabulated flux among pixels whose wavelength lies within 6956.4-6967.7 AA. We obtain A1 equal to 2.675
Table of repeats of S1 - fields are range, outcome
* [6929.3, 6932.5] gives 2.849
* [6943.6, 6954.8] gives 2.844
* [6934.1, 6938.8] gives 2.8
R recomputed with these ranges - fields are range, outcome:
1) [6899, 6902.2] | 2.824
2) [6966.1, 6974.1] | 2.766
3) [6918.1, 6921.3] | 2.777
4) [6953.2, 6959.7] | 2.717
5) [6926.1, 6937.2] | 2.884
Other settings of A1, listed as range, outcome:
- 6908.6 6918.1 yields 2.696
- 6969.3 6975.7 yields 2.725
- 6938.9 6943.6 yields 2.73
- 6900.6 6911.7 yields 2.677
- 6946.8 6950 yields 2.832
